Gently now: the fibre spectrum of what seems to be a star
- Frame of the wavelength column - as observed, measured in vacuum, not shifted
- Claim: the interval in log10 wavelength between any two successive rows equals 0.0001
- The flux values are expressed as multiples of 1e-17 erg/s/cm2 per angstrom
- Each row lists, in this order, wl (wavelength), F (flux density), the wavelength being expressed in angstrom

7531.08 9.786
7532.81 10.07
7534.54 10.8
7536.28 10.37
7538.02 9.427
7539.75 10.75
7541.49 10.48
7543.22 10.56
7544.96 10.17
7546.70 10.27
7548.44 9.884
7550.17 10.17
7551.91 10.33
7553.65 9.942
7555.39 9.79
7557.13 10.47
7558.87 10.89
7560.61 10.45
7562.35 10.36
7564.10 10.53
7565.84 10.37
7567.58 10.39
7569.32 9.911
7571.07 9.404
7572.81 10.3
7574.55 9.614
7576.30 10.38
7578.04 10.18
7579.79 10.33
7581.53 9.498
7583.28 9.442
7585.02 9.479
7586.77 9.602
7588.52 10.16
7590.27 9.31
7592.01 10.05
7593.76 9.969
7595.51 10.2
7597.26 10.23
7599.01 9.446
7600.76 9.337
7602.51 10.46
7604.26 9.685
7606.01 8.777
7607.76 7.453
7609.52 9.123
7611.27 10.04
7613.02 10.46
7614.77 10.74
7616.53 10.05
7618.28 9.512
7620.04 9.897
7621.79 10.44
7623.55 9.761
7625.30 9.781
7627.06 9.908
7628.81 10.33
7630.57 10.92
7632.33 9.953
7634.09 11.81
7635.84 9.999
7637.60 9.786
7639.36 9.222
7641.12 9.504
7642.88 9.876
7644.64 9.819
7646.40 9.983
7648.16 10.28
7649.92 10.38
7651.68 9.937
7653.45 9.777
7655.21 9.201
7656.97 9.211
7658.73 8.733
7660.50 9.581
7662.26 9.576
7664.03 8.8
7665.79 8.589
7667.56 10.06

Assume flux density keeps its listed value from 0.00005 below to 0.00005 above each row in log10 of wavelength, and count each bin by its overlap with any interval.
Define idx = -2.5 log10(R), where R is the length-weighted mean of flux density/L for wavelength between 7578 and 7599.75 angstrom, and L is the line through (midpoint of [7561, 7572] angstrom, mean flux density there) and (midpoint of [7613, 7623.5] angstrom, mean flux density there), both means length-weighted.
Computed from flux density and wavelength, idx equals 0.04 mag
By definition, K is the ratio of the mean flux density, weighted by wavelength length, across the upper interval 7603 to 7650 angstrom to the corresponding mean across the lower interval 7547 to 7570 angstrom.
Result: 0.96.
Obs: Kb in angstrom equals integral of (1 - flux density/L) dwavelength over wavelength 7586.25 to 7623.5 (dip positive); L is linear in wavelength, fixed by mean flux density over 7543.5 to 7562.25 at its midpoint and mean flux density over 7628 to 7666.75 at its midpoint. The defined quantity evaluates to 0.9 angstrom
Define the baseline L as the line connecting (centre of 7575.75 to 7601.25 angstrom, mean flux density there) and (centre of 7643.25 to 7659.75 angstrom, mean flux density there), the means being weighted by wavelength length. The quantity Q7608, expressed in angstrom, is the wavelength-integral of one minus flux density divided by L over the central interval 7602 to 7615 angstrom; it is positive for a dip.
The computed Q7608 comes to 0.4 angstrom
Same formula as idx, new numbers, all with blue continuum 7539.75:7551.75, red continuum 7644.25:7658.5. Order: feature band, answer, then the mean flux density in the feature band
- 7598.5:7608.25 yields 0.09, 9.26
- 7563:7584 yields 0.01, 10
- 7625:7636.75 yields -0.06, 10.4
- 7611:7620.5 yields -0.02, 10.1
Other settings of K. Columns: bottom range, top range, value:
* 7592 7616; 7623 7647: 1.04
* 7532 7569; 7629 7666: 0.95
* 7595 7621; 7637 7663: 1.00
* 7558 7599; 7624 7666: 0.98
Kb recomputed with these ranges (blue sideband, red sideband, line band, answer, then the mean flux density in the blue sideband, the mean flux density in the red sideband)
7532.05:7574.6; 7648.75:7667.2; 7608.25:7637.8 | -1.3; 10.2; 9.41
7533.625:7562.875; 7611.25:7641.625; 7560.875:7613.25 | 2.1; 10.3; 10.1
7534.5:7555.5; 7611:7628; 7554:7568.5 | -0.3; 10.2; 10.1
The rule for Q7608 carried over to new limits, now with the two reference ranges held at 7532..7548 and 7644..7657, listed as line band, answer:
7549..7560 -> 0.0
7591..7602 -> 0.2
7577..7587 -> 0.4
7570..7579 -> 0.2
